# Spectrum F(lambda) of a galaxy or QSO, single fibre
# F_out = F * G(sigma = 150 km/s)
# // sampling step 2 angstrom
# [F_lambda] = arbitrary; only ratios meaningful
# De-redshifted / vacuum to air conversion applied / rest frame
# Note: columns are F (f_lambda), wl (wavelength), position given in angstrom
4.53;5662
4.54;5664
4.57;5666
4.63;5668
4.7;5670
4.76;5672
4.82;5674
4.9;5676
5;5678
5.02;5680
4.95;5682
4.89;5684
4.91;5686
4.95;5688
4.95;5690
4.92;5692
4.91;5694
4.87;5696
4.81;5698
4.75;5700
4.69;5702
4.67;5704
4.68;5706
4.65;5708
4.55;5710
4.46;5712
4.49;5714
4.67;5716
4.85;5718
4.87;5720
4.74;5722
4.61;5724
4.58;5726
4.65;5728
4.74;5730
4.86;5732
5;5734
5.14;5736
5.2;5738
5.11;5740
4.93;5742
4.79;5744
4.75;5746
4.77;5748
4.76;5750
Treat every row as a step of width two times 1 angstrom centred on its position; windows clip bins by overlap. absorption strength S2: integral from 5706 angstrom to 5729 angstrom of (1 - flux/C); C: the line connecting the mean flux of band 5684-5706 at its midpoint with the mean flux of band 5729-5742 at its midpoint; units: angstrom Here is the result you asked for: 1.3 angstrom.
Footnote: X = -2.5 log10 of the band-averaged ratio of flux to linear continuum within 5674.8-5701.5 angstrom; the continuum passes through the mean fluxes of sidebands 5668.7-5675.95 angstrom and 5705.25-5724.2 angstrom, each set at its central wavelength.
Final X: -0.04 mag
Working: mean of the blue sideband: 4.77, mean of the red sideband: 4.66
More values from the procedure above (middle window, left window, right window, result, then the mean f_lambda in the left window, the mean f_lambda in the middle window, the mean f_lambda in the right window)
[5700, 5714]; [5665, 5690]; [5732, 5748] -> 0.07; 4.85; 4.62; 4.97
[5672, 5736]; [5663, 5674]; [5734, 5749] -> 0.00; 4.66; 4.79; 4.96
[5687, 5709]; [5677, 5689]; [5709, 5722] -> 0.00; 4.95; 4.8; 4.66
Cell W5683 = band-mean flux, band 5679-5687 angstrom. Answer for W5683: 4.94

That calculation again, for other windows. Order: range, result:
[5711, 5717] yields 4.54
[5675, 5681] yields 4.97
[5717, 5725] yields 4.77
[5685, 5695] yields 4.93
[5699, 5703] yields 4.72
